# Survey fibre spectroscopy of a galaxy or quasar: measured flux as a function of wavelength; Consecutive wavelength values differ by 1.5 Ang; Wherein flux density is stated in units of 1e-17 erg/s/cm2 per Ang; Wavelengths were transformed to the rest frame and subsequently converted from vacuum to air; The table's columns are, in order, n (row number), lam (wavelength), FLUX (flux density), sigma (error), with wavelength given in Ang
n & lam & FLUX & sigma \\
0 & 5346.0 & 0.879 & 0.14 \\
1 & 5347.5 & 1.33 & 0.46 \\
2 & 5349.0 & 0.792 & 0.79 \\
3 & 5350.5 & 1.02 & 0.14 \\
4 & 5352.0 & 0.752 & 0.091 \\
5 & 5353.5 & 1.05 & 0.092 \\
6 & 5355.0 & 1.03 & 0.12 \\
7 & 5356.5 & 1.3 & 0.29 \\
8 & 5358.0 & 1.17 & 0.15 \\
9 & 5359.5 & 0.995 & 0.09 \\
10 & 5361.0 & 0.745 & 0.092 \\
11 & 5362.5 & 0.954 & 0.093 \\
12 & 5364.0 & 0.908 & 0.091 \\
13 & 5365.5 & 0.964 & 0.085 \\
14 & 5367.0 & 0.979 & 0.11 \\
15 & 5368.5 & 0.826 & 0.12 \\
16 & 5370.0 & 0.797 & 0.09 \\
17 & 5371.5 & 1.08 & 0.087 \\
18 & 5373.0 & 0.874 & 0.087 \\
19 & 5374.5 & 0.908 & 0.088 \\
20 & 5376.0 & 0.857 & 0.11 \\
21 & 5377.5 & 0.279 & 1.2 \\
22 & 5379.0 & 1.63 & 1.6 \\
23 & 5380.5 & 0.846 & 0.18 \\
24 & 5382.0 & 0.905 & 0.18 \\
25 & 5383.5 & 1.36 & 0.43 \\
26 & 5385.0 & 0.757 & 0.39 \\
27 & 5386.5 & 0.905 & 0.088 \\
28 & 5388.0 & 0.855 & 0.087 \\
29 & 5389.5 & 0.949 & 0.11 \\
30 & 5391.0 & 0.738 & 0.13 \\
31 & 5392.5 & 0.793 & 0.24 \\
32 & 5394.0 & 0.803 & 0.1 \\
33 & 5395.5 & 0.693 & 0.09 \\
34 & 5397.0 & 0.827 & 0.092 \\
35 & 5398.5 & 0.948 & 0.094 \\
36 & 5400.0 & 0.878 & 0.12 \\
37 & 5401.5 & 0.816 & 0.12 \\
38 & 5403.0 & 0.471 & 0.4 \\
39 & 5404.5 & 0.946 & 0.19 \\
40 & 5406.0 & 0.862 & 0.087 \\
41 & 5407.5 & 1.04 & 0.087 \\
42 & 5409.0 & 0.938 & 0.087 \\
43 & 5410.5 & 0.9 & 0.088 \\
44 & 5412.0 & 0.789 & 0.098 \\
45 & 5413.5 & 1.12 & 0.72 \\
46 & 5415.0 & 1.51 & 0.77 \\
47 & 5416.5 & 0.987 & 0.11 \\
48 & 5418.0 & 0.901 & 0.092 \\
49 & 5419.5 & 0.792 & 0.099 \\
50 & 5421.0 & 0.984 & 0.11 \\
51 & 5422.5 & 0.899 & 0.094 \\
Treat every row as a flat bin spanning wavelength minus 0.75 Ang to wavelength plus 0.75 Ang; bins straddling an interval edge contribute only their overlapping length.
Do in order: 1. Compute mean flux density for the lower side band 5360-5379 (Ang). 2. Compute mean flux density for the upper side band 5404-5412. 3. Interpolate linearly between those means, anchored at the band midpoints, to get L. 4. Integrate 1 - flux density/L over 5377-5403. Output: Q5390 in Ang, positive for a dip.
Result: 0.78 Ang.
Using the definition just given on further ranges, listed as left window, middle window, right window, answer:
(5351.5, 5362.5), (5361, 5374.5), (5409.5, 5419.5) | 1.3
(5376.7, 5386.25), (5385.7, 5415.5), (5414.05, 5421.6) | 3.5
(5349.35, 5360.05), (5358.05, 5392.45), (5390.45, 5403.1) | -0.1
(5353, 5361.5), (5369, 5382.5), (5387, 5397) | 0.2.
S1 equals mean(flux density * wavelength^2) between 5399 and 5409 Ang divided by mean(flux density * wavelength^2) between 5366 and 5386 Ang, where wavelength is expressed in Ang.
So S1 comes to 0.9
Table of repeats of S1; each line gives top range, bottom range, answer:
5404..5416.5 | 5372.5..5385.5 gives 1.09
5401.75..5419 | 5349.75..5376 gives 1.00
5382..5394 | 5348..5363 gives 0.92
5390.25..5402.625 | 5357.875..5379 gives 0.90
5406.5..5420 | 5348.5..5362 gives 1.03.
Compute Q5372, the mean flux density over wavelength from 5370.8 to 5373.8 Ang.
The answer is 0.974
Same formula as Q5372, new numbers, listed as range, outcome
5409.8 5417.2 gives 1.06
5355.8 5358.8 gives 1.23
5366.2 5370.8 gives 0.871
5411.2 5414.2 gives 0.951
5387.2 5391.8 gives 0.847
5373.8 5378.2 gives 0.683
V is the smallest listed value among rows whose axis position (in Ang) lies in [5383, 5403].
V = 0.471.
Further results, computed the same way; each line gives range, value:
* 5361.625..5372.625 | 0.797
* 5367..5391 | 0.279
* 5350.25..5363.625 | 0.745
